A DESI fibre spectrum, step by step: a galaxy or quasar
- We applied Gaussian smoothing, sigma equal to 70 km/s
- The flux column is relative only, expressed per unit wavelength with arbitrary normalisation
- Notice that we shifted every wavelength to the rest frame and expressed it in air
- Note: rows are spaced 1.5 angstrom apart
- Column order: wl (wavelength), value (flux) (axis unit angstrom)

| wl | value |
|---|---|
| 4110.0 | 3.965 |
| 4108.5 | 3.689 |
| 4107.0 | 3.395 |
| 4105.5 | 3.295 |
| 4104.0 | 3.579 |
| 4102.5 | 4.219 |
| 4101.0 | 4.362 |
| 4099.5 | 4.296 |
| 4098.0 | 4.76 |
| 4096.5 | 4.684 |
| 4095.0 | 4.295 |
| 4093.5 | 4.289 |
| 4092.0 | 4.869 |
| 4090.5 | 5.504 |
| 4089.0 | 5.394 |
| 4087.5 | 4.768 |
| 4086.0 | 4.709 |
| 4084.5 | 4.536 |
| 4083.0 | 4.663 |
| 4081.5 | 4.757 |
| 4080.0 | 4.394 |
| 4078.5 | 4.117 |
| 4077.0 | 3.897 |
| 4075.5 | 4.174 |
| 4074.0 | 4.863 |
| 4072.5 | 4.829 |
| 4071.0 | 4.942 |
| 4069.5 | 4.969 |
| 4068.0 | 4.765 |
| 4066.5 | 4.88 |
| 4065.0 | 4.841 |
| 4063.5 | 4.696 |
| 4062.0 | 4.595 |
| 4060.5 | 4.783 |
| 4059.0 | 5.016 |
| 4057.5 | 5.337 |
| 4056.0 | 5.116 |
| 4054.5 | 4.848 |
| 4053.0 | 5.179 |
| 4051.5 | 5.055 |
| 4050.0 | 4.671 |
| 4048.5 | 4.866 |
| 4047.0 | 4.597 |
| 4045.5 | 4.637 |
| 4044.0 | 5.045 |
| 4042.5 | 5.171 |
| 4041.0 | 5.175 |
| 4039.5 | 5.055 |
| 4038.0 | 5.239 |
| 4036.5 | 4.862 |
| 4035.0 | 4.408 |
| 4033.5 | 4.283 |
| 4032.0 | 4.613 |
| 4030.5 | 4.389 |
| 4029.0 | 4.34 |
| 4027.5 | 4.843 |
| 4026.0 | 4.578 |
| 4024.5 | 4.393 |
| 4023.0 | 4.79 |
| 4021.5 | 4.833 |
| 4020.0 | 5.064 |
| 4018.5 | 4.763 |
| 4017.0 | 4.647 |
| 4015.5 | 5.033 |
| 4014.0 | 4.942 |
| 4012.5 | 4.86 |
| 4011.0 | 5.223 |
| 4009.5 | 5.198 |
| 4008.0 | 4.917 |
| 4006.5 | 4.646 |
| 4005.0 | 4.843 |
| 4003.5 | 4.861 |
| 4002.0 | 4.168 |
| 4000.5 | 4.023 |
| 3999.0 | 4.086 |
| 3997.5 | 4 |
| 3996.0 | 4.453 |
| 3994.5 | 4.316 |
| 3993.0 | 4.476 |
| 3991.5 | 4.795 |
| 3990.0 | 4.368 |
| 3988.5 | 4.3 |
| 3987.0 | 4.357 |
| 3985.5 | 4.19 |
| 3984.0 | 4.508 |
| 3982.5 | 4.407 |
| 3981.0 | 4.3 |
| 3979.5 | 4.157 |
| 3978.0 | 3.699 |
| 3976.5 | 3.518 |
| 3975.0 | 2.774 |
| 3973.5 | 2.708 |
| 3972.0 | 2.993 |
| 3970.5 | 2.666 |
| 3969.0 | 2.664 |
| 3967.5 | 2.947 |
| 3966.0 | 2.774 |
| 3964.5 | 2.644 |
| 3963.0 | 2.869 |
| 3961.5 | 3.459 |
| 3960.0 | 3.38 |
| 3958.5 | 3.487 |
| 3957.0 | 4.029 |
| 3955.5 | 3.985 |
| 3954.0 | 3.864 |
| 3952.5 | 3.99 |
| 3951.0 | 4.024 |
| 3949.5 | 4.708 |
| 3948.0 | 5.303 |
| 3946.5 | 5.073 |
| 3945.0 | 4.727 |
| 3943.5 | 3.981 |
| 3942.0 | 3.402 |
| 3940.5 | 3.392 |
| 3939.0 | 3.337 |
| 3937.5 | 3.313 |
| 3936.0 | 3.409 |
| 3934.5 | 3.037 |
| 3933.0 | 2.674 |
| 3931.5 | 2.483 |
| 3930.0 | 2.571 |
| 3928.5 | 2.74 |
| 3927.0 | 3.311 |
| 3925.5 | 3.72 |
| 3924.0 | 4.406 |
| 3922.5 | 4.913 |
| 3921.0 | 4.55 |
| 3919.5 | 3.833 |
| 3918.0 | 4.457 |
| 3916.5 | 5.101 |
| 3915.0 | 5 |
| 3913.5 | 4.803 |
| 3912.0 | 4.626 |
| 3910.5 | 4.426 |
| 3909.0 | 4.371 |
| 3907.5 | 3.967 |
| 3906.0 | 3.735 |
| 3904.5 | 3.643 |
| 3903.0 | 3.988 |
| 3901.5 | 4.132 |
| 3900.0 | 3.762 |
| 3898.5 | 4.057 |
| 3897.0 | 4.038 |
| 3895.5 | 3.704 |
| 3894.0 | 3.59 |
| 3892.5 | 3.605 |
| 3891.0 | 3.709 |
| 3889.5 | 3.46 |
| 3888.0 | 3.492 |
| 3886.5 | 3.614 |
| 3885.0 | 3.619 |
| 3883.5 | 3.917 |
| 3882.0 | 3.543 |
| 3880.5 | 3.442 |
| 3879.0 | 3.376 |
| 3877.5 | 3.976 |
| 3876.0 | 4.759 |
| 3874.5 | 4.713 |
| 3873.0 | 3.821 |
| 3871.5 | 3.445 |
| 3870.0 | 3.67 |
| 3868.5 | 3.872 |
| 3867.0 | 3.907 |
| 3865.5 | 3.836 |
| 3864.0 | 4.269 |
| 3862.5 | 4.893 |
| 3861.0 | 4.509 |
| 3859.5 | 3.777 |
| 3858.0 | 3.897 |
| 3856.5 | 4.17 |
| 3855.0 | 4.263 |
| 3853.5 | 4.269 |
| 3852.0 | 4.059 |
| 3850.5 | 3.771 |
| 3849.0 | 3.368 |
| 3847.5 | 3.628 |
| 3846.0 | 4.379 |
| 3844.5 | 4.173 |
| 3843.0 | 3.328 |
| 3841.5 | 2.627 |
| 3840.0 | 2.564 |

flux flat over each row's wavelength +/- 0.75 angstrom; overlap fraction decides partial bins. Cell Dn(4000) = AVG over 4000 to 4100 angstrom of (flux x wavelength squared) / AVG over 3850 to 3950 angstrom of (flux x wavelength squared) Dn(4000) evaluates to 1.30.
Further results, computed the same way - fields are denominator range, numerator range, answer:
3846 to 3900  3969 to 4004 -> 1.08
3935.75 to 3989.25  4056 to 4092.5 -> 1.36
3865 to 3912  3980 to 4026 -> 1.26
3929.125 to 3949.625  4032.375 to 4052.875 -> 1.41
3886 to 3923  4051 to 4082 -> 1.26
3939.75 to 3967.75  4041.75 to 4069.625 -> 1.35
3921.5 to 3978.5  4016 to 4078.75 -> 1.43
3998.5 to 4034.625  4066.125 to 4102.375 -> 1.03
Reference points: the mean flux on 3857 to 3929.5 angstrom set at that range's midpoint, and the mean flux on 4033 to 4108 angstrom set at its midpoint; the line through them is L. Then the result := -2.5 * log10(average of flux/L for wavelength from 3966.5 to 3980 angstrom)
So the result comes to 0.36 mag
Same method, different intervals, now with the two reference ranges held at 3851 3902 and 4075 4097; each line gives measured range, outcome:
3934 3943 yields 0.227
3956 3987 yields 0.226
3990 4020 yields -0.074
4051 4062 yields -0.116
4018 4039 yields -0.062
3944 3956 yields -0.076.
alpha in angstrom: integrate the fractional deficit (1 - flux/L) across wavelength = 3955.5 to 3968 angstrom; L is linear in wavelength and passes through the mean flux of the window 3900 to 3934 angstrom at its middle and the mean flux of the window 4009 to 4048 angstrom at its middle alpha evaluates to 3.0 angstrom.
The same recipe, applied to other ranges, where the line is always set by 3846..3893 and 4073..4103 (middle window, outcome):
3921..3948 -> 3.1 angstrom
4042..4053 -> -1.0 angstrom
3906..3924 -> -2.1 angstrom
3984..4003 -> -0.1 angstrom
